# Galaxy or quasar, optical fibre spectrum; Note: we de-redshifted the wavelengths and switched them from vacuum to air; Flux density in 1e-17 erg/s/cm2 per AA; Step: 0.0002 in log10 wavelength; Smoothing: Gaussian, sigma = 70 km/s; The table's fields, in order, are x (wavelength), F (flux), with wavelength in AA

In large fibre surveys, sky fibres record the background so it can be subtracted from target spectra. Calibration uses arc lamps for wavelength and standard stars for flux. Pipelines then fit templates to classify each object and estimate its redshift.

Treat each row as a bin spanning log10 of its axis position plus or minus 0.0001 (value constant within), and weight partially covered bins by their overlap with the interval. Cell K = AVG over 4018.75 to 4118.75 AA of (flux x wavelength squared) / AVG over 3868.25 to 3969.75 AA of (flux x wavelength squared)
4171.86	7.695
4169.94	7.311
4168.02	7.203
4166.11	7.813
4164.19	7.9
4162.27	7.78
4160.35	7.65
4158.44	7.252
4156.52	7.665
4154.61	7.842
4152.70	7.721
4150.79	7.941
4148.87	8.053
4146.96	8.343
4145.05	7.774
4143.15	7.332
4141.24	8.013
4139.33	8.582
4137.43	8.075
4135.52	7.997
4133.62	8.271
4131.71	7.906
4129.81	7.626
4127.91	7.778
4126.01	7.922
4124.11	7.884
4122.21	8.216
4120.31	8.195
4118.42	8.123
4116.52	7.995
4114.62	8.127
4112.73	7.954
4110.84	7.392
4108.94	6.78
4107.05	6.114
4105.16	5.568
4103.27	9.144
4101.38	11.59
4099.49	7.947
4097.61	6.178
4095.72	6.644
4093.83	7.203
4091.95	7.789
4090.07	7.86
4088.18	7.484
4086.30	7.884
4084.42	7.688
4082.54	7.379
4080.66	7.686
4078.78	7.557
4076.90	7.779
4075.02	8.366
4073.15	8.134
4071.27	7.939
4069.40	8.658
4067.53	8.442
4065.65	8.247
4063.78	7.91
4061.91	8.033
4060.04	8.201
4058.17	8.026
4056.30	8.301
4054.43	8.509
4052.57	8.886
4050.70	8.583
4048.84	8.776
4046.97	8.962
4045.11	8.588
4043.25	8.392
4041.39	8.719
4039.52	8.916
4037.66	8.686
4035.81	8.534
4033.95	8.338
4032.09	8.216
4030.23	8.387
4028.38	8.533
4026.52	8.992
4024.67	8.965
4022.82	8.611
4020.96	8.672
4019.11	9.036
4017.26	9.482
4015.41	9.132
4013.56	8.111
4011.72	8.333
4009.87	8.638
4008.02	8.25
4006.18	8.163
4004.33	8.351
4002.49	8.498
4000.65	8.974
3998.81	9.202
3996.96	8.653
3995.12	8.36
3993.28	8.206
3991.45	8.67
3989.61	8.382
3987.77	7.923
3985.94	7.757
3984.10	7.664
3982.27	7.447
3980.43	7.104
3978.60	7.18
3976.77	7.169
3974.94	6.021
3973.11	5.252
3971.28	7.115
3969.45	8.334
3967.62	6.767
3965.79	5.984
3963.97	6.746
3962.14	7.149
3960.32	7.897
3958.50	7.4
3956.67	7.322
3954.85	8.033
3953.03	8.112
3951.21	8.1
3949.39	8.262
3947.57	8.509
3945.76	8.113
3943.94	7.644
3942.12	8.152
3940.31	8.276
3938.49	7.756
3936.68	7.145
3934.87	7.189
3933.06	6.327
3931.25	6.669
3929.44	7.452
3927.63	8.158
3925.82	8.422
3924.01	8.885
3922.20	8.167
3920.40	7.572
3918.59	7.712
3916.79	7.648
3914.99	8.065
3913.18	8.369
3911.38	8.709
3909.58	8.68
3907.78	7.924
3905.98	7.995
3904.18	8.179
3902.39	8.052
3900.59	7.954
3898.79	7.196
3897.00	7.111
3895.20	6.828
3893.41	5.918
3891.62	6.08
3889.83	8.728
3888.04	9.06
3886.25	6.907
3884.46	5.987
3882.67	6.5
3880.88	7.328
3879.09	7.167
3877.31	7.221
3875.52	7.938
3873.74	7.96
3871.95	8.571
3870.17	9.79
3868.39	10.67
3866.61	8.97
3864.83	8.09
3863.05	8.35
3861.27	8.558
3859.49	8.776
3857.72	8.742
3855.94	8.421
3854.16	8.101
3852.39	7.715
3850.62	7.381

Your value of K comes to 1.1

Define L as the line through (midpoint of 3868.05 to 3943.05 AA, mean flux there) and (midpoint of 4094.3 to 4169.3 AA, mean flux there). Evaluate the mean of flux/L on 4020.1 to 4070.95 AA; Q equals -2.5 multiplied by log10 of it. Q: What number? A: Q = -0.10 mag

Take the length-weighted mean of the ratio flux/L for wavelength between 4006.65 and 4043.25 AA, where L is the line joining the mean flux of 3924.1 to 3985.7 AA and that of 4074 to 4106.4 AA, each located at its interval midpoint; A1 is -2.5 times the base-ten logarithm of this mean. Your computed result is -0.14 mag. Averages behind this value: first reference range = 7.44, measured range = 8.65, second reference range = 7.74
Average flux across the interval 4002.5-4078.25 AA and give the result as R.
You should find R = 8.49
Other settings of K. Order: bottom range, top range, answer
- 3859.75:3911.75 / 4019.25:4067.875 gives 1.17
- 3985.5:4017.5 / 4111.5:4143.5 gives 1.00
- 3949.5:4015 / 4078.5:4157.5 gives 1.07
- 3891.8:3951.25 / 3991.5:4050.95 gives 1.17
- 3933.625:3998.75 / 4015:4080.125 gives 1.16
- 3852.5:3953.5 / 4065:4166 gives 1.10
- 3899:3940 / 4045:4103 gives 1.11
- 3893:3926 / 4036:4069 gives 1.16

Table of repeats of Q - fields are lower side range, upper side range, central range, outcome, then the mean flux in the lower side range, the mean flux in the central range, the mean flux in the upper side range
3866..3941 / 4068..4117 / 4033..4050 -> -0.121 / 7.78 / 8.66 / 7.73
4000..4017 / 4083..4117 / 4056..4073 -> -0.029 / 8.53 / 8.19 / 7.62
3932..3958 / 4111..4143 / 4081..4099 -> 0.083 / 7.77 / 7.37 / 8.01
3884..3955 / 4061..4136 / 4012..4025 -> -0.134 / 7.76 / 8.83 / 7.83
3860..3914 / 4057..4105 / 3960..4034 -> -0.012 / 7.9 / 8.02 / 7.95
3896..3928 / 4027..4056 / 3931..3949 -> 0.072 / 8.04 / 7.63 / 8.6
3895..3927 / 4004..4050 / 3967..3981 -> 0.212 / 8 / 6.86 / 8.63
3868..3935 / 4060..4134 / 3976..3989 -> 0.042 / 7.75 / 7.49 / 7.83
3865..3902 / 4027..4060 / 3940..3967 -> 0.052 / 7.7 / 7.69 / 8.55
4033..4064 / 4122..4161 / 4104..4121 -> 0.100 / 8.5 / 7.37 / 7.89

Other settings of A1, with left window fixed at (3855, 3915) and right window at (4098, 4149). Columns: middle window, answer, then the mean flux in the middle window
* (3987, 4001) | -0.08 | 8.53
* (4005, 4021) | -0.09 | 8.64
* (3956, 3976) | 0.15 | 6.9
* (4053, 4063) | -0.04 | 8.25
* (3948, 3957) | -0.01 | 8.04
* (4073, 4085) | 0.02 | 7.78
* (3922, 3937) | 0.05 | 7.59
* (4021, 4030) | -0.10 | 8.73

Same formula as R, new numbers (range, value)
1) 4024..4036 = 8.56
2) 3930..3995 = 7.49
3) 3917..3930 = 8.04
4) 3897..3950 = 7.89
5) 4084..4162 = 7.79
